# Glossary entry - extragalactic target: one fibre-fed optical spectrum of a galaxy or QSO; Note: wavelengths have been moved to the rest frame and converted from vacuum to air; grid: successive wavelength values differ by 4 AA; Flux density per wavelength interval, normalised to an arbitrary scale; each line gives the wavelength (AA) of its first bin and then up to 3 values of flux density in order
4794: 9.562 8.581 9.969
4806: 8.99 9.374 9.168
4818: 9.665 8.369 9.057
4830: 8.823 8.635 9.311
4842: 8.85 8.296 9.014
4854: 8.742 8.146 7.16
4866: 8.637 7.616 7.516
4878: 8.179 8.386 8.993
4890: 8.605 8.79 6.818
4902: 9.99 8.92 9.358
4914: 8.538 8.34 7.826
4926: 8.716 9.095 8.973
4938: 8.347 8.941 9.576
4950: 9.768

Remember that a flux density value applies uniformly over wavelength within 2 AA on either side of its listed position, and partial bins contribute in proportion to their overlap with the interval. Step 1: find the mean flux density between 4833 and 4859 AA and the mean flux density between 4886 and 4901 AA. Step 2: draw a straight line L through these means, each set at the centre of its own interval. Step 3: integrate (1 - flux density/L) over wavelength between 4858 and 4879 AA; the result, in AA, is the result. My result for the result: 1.7 AA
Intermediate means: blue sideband 8.74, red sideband 8.32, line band 7.84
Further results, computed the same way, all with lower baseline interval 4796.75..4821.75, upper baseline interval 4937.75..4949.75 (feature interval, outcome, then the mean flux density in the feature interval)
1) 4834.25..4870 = 2.9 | 8.47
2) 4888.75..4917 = 1.5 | 8.71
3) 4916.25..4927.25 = 1.1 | 8.26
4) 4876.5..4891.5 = 1.1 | 8.55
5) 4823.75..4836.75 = 0.5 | 8.86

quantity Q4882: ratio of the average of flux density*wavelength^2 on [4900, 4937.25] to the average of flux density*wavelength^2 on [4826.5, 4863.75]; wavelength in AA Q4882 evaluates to 1.06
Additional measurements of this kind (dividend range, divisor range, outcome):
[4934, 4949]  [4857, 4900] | 1.14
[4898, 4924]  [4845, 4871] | 1.07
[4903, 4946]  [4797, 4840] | 1.01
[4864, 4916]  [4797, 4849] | 0.97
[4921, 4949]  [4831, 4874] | 1.09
